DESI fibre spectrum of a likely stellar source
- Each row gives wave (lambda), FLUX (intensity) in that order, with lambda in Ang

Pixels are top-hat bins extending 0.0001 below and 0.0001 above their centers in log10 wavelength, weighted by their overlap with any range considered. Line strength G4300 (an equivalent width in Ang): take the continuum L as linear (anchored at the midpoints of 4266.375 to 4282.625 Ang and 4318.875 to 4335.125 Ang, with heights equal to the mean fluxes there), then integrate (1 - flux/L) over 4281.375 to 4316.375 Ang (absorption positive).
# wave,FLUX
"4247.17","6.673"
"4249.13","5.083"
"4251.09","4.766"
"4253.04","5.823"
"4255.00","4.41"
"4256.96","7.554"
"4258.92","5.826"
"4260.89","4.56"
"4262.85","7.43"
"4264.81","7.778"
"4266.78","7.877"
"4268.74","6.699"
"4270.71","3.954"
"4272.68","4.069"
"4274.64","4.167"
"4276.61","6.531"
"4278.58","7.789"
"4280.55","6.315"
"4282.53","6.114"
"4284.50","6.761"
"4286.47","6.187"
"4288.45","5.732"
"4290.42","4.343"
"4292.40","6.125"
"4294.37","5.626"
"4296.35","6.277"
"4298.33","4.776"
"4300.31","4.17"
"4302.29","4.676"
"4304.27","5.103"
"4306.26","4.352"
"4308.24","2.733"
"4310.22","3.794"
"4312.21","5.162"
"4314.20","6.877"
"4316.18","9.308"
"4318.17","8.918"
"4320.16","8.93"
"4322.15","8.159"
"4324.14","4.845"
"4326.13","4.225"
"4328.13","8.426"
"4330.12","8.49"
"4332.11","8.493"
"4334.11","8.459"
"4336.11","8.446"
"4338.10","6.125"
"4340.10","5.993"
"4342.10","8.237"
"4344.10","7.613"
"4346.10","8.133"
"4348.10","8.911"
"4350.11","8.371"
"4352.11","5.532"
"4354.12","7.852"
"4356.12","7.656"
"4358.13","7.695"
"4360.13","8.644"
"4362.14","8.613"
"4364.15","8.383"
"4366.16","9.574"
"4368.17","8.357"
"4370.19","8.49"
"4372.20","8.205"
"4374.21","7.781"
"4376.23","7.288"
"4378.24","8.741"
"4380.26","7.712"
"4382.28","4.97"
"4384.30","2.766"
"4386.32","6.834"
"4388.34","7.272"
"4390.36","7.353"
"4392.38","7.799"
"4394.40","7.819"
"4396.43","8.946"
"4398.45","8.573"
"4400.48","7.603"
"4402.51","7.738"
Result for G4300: 6.6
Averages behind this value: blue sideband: 5.87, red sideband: 7.53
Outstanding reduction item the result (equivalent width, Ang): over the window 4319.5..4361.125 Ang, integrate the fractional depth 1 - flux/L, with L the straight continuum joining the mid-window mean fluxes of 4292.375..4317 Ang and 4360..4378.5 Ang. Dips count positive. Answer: -3.8 Ang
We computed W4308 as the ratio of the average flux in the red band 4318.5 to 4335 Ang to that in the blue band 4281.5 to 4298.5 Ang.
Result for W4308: 1.30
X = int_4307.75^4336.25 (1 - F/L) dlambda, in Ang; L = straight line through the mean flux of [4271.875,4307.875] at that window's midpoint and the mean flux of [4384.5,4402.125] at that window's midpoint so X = -4.3 Ang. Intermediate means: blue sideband 5.47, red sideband 7.54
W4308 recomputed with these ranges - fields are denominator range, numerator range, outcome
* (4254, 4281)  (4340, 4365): 1.30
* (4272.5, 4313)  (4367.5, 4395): 1.36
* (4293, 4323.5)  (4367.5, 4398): 1.24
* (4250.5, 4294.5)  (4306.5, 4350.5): 1.20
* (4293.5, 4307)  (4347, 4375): 1.63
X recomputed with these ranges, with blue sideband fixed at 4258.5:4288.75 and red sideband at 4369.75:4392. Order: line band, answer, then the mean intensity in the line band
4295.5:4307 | 2.7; 4.88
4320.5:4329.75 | -0.3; 6.73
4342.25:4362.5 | -3.3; 7.89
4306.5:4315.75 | 2.2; 4.91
